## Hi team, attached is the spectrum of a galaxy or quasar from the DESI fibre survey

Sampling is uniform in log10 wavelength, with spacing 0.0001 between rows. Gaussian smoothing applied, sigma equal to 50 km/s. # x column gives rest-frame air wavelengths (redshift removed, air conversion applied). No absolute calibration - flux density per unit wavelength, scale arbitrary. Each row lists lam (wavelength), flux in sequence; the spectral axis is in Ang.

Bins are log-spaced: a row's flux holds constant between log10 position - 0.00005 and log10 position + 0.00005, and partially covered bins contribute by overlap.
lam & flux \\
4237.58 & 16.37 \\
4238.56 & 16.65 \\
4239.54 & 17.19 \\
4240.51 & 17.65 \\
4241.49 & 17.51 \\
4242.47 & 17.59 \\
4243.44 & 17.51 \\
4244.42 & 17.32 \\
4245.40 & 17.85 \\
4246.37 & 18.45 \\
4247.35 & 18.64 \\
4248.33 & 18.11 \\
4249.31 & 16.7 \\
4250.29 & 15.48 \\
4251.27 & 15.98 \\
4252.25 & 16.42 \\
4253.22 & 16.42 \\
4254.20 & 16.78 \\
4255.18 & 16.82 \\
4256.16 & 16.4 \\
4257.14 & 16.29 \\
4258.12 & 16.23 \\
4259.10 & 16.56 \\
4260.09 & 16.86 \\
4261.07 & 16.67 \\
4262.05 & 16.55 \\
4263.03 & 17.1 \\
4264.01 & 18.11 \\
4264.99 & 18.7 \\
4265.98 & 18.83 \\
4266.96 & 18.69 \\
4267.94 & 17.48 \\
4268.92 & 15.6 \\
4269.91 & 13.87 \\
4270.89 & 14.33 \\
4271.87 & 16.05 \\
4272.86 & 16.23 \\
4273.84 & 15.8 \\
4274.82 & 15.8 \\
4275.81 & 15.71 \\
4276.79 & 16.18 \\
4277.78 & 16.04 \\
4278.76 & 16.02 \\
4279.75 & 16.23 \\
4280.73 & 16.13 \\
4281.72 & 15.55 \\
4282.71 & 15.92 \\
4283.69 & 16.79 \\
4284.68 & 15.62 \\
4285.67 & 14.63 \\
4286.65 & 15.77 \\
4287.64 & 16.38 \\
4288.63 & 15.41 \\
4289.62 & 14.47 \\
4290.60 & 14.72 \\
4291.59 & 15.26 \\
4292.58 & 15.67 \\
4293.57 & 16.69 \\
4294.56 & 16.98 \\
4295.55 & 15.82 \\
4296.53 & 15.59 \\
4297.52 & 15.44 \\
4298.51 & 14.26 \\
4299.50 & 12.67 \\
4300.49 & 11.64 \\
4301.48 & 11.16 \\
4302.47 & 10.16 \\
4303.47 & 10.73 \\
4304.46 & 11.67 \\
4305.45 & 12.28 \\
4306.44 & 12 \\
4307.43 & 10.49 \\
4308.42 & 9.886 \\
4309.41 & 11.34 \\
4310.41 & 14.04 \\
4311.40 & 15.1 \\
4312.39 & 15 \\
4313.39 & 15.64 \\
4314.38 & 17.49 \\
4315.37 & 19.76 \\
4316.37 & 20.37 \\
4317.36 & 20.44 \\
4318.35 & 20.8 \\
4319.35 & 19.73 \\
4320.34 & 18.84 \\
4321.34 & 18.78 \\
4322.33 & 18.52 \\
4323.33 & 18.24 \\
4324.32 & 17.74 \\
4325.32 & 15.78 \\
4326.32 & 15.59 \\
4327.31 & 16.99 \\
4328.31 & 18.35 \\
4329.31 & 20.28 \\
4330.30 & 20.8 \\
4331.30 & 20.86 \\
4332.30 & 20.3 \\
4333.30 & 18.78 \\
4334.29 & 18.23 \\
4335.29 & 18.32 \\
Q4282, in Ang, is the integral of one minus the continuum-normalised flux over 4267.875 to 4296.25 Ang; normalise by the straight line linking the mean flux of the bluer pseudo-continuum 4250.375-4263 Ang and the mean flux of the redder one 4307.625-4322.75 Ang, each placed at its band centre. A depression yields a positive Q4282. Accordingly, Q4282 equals 1.6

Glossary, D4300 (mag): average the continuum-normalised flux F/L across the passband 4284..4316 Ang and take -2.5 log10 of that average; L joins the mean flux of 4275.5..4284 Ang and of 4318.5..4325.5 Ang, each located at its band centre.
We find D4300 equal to 0.205 mag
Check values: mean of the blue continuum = 16.1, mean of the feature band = 14.2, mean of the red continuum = 18.5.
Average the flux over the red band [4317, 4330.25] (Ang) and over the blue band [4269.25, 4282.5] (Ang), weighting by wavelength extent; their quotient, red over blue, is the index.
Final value 1.18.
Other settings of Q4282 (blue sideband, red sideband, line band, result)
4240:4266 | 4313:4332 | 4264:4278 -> 0.9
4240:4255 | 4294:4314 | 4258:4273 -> -0.8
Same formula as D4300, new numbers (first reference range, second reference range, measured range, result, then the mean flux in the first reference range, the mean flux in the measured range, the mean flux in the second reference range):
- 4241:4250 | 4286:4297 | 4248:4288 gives 0.022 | 17.7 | 16.4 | 15.7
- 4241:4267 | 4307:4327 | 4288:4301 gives 0.129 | 17.2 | 15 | 16.7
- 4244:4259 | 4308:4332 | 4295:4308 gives 0.348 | 16.9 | 12.6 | 17.6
